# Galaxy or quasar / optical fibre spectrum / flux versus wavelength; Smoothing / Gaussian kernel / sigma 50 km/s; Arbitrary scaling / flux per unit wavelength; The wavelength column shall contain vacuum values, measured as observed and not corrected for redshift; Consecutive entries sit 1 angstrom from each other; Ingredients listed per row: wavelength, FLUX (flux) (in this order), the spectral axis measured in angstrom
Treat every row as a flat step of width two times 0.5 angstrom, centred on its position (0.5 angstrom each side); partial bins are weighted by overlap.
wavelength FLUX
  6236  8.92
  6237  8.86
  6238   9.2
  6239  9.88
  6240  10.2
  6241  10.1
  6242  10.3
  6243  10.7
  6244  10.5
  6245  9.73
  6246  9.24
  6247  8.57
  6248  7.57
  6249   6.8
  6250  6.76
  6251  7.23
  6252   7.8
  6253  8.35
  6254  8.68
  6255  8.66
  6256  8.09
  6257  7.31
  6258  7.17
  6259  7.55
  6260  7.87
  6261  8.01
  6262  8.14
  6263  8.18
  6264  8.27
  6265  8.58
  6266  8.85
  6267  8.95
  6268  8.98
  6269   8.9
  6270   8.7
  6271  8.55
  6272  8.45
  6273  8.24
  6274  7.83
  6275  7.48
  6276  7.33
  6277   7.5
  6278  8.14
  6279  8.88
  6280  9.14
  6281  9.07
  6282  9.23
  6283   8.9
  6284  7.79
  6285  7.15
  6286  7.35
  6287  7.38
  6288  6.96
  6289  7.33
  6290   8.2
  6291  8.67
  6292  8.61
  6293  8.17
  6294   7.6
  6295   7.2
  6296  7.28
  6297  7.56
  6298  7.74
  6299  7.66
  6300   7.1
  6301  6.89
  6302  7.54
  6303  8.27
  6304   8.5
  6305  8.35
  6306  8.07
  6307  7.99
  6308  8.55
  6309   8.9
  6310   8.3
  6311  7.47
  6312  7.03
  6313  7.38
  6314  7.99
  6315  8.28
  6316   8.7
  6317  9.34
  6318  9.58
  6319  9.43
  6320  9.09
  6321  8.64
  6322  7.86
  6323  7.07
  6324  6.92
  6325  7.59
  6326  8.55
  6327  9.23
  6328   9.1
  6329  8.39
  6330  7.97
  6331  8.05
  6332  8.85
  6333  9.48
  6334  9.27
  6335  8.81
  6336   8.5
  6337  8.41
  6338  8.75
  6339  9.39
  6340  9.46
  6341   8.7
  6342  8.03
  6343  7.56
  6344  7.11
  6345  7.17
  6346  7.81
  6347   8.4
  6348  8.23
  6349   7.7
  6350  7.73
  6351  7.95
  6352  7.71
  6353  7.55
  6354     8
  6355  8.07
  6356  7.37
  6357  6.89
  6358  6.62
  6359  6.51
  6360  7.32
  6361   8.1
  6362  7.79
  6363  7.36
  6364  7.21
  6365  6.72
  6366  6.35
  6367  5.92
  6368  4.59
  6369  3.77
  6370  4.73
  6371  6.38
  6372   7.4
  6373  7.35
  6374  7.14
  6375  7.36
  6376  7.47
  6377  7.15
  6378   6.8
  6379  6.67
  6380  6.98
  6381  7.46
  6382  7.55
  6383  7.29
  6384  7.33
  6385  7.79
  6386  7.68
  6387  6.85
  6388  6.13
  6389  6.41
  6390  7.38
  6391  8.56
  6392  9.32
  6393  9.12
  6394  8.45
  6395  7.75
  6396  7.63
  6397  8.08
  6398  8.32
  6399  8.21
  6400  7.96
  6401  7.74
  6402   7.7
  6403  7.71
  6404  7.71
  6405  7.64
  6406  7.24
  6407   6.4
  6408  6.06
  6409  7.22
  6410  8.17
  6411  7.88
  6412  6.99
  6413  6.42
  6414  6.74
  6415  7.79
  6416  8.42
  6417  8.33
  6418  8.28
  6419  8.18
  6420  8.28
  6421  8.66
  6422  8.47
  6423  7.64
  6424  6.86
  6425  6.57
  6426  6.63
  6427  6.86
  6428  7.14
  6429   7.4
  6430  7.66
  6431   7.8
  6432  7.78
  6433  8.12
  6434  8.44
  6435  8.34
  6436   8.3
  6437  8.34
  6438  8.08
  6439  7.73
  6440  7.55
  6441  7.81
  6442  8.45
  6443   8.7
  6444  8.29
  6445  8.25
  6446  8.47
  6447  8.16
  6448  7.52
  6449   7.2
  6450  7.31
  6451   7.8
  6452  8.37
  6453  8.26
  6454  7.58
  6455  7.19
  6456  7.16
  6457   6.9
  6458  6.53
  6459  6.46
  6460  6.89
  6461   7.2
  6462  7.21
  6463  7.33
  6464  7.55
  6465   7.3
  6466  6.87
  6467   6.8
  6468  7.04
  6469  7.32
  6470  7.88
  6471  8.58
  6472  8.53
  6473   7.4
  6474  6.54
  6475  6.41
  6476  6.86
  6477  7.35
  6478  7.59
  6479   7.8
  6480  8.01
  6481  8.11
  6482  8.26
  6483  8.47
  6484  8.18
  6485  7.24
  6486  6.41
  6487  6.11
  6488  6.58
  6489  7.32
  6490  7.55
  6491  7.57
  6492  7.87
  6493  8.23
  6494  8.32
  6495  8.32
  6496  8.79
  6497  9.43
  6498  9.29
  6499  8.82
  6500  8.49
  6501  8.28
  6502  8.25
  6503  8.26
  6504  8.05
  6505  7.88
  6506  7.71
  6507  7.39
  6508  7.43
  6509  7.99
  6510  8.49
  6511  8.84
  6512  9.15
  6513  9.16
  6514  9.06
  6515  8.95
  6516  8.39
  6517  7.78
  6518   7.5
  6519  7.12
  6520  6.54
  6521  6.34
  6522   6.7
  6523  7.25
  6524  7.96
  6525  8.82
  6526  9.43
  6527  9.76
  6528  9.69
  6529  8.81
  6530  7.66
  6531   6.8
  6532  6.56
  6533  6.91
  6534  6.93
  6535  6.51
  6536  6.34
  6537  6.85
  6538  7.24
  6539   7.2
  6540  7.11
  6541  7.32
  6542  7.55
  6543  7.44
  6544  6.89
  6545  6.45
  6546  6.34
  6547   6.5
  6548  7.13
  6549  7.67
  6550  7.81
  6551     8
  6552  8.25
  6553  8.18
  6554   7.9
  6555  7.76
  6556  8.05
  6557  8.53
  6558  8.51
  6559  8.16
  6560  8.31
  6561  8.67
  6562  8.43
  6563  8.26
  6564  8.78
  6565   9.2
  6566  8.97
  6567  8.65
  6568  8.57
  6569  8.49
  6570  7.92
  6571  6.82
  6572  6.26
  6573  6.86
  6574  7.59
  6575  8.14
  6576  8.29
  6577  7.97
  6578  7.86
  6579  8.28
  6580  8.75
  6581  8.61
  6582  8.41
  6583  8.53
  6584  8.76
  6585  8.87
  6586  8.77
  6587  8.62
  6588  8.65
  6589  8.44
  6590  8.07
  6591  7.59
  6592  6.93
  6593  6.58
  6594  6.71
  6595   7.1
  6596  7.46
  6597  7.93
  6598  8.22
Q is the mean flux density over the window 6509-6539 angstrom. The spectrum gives 7.84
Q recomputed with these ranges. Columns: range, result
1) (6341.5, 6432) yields 7.39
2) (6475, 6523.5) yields 7.89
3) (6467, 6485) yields 7.63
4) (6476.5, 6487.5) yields 7.59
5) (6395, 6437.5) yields 7.67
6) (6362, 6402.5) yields 7.21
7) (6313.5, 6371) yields 7.84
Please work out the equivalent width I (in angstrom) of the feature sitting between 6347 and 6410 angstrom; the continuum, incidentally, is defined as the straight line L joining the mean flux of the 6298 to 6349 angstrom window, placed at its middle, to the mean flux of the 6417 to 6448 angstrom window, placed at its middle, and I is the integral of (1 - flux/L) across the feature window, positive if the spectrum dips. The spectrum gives 6.1 angstrom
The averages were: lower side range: 8.26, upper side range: 7.91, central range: 7.3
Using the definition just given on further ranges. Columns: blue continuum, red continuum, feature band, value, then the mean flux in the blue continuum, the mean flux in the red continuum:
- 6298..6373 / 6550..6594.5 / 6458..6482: 1.9 angstrom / 7.83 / 8.13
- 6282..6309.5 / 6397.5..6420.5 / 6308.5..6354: -2.9 angstrom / 7.87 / 7.63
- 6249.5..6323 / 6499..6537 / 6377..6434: 3.0 angstrom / 8.1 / 7.92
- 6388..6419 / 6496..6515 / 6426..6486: 3.5 angstrom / 7.7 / 8.47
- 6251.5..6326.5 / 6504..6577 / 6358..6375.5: 3.1 angstrom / 8.1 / 7.82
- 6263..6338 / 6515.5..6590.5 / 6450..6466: 1.4 angstrom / 8.22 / 7.86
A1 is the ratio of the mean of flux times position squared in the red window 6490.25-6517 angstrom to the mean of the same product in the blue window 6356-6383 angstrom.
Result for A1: 1.3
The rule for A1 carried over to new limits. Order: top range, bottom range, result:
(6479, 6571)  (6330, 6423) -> 1.09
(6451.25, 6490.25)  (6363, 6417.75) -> 1.04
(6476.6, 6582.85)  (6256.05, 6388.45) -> 1.07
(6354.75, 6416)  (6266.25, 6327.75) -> 0.91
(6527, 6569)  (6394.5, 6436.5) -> 1.06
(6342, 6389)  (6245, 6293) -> 0.90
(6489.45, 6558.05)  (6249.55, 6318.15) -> 1.05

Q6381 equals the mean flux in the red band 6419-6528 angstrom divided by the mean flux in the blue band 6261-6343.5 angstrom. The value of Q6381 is 0.95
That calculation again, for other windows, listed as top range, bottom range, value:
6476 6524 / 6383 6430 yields 1.04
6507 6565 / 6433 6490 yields 1.03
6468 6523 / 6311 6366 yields 0.97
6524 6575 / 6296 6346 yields 0.94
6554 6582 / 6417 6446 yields 1.03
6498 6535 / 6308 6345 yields 0.96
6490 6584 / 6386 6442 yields 1.03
